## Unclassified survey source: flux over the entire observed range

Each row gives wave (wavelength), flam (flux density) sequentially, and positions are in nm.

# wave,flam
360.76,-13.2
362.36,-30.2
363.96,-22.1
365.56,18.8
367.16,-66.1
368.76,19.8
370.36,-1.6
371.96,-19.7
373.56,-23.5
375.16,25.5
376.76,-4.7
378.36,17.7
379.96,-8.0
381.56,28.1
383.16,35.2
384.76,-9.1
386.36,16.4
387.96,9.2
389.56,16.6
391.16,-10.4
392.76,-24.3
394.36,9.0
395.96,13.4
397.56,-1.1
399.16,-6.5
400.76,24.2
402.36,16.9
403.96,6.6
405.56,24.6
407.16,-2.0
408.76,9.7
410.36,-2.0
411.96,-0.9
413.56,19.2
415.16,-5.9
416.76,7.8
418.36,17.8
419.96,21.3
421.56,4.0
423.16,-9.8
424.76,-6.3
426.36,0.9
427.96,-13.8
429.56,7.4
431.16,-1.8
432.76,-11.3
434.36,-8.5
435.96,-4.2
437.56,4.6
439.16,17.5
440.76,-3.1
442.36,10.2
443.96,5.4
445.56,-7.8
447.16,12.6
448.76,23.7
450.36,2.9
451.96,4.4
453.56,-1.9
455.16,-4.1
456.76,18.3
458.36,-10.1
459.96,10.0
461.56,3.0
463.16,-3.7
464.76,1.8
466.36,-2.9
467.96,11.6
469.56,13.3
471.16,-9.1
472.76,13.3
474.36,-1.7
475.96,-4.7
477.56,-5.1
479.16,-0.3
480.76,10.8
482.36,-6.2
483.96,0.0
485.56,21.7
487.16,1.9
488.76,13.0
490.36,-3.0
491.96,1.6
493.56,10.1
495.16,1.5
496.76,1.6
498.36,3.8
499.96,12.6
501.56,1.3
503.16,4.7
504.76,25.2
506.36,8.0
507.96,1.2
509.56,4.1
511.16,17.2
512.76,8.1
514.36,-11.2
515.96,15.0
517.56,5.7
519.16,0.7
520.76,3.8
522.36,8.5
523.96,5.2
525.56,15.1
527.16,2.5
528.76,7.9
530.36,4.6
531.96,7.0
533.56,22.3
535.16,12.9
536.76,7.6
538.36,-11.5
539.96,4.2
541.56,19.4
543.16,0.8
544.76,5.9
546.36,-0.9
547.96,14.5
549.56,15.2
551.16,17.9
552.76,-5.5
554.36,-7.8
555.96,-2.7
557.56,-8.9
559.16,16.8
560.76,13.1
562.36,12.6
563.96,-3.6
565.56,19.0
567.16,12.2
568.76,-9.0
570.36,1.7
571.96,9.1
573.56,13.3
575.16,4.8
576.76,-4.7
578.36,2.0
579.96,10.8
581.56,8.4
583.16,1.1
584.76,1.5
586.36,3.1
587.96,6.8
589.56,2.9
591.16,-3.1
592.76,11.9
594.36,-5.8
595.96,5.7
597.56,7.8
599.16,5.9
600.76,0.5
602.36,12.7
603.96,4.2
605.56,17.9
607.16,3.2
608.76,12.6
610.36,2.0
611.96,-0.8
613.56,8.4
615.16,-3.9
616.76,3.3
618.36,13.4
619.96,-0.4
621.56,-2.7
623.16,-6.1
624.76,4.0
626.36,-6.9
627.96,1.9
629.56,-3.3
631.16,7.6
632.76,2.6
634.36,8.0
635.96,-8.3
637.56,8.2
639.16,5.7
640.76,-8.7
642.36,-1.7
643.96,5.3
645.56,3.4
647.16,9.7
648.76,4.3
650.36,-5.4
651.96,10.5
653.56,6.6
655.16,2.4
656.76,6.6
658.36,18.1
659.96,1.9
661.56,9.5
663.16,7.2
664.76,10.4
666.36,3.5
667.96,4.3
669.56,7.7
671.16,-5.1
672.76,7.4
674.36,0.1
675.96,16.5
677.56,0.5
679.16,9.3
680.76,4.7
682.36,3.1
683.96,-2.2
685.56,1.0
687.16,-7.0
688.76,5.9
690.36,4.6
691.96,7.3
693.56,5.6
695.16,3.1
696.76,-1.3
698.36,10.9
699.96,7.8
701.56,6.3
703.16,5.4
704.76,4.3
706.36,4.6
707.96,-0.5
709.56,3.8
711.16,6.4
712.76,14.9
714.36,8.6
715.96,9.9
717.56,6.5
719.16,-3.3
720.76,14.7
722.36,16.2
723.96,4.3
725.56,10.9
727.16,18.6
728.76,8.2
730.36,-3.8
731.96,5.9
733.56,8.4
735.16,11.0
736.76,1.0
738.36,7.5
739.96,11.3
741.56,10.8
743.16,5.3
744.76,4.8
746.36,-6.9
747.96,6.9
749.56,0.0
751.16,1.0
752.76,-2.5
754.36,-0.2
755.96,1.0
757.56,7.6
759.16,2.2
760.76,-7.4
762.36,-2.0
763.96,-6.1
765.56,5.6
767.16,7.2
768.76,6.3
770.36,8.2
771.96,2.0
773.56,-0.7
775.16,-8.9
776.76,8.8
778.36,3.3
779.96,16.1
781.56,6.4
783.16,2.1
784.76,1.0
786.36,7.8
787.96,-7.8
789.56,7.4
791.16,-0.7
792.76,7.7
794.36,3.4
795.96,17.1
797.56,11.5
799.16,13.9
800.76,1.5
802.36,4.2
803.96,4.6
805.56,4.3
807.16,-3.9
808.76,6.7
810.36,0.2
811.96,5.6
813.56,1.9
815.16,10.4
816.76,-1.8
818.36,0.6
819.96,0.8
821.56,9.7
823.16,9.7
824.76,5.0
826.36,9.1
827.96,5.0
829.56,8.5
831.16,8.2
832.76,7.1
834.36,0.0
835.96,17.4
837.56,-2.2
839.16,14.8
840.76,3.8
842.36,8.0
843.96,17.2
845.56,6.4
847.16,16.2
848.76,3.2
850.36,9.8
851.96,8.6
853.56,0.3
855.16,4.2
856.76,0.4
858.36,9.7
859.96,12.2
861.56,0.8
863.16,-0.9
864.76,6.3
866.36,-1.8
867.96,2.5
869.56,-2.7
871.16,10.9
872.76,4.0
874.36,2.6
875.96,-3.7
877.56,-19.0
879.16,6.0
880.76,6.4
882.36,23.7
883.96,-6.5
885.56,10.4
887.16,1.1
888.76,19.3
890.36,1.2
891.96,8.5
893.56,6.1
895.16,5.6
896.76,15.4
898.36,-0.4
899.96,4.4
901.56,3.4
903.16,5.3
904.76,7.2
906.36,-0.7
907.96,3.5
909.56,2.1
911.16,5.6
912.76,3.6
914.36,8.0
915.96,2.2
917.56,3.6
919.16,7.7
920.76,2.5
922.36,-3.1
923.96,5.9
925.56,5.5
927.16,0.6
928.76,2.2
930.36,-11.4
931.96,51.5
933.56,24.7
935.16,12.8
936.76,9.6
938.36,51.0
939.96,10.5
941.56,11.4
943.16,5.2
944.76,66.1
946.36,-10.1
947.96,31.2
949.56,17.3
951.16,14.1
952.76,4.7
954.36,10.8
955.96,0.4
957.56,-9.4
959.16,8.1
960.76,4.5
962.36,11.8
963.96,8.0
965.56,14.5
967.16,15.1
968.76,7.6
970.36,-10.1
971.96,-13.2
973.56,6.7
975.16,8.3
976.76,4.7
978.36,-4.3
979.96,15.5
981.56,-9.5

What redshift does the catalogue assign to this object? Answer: 1.50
